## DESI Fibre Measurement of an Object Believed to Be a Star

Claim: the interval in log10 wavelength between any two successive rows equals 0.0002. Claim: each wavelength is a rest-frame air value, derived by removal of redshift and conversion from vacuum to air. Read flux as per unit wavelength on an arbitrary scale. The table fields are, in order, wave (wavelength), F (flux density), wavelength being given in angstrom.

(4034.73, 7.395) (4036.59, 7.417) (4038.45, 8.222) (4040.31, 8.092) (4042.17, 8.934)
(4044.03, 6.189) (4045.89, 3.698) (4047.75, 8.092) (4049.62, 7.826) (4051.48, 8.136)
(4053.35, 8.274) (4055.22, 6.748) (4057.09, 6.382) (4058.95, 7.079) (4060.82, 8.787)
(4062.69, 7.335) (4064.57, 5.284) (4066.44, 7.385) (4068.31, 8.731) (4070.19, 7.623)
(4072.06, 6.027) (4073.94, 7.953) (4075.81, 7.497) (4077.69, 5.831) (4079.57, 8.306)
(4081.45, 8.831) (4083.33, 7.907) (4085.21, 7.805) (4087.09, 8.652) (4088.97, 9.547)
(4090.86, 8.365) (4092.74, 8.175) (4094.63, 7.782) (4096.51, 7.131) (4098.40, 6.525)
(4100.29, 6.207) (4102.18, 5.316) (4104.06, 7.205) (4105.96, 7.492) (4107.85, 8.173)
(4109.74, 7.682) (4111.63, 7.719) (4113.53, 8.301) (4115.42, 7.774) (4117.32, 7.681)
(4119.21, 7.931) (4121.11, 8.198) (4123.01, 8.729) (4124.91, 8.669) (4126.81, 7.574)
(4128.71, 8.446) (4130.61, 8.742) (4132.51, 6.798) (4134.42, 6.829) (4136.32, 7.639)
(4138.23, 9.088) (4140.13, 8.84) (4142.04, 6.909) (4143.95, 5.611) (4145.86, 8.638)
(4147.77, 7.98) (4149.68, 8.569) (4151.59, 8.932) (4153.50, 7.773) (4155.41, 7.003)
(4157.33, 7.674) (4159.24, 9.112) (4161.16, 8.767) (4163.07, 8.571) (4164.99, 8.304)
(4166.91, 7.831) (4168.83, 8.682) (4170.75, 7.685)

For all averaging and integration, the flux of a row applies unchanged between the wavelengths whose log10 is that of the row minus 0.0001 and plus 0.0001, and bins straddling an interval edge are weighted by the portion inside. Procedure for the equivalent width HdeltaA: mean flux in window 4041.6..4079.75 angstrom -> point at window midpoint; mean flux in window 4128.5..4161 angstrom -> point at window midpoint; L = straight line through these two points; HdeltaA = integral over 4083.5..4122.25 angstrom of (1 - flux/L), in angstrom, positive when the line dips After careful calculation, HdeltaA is -0.65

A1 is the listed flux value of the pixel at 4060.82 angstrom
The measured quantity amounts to 8.787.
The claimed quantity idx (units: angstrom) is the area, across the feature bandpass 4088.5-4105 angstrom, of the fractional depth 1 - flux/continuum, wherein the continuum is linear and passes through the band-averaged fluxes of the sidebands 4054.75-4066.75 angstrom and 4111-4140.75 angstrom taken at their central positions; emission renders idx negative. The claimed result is 0.6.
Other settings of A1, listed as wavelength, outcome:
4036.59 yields 7.417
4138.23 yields 9.088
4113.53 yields 8.301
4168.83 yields 8.682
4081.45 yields 8.831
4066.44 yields 7.385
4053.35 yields 8.274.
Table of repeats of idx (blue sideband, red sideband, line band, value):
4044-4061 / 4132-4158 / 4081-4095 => -2.0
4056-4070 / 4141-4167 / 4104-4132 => -1.1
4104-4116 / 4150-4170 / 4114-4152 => 0.2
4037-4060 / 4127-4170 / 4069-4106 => 0.4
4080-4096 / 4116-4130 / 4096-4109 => 2.2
